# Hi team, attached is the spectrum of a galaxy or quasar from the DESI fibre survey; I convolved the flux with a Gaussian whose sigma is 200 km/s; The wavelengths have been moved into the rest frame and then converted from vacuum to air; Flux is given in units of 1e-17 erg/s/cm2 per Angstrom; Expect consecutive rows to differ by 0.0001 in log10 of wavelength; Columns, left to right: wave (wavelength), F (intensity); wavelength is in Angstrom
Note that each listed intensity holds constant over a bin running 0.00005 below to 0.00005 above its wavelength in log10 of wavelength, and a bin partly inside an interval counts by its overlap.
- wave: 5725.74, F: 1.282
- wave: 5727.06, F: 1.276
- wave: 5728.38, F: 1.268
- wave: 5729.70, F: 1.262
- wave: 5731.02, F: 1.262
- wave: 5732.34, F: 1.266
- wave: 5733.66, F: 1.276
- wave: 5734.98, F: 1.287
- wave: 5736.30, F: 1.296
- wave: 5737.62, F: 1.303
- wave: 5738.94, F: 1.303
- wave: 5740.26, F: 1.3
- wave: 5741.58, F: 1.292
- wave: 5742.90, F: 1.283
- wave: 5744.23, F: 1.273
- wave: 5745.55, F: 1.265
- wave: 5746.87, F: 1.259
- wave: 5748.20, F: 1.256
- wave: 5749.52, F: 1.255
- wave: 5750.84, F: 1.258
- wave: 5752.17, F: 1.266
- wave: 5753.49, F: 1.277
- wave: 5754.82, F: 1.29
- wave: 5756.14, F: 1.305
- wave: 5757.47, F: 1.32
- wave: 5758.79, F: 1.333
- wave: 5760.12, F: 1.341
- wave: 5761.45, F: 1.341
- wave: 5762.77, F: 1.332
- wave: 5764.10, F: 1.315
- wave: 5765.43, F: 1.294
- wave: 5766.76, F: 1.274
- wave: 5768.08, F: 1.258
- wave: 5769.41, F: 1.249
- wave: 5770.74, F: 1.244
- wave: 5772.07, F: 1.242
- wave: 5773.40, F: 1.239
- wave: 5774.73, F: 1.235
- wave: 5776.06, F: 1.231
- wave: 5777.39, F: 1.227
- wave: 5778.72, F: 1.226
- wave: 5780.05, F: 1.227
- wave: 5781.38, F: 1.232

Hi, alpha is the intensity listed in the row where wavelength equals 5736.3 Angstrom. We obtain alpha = 1.296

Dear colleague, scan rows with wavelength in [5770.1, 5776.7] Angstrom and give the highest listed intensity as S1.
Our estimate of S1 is 1.244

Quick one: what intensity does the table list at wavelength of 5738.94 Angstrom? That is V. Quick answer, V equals 1.303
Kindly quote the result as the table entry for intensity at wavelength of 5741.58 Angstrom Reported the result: 1.292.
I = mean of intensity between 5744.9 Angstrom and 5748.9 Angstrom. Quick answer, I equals 1.26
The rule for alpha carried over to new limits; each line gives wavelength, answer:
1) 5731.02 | 1.262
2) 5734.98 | 1.287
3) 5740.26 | 1.3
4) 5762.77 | 1.332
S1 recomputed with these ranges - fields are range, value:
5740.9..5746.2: 1.292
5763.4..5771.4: 1.315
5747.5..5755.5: 1.29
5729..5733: 1.266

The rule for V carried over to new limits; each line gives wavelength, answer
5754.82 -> 1.29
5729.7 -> 1.262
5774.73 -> 1.235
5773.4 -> 1.239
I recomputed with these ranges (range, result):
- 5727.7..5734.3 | 1.27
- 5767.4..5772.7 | 1.25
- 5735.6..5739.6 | 1.3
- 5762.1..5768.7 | 1.3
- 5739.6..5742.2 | 1.3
